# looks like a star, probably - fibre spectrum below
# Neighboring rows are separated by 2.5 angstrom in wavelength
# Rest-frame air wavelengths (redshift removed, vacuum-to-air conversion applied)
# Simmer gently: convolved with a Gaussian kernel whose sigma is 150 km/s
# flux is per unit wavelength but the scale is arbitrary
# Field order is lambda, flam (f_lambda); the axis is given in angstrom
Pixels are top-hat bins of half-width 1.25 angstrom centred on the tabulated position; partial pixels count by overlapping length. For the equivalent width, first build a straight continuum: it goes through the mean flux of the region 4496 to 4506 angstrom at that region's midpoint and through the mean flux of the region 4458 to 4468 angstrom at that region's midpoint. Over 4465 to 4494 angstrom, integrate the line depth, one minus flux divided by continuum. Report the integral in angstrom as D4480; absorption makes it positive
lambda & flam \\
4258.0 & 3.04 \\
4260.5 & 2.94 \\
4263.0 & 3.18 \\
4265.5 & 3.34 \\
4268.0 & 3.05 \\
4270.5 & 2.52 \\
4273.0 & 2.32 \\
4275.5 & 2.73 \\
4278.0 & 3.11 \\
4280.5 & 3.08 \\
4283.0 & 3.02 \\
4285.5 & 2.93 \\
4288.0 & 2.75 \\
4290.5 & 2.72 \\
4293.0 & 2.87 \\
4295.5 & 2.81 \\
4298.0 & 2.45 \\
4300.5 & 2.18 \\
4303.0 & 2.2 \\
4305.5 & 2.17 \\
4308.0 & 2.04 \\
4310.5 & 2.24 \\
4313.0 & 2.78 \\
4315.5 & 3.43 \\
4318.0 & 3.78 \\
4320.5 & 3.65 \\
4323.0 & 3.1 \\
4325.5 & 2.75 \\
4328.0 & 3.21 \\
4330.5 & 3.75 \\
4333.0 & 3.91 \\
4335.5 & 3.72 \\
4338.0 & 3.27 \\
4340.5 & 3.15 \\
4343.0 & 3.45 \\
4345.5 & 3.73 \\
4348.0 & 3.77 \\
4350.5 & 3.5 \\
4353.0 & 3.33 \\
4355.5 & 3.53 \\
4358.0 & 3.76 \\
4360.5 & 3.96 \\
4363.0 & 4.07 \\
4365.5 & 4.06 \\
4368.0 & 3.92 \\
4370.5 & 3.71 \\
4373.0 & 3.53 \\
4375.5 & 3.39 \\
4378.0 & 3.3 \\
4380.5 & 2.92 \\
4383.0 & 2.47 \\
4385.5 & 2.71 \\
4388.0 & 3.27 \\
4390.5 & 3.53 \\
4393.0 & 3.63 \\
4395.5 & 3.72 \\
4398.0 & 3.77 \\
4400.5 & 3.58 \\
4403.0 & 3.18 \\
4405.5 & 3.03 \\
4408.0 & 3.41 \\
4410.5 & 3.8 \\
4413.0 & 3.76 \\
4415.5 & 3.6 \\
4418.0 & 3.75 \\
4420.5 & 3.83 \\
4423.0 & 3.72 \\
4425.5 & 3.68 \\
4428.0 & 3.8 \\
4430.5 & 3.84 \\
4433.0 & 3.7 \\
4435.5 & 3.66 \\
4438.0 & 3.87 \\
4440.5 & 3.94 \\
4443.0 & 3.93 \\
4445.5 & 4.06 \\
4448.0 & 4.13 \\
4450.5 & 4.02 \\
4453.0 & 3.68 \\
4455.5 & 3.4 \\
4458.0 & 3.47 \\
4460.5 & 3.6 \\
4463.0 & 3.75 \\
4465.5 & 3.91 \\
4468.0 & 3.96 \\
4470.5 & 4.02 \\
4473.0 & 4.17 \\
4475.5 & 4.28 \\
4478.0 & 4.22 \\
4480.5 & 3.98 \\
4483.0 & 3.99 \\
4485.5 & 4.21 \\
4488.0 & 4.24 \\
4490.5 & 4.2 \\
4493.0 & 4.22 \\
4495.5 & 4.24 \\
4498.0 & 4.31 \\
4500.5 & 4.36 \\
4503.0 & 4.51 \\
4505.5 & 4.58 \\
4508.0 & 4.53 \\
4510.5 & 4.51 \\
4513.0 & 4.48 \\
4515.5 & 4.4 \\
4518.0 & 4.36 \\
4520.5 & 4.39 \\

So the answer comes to -0.6 angstrom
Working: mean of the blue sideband 3.74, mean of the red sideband 4.41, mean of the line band 4.12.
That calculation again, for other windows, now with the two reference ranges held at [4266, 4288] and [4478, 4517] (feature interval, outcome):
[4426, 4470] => 2.0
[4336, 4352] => -0.9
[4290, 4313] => 4.5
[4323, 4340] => -0.9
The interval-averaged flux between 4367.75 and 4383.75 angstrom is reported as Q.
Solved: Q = 3.31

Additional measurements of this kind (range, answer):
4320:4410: 3.47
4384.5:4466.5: 3.66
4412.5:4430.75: 3.74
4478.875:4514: 4.31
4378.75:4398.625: 3.24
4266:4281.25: 2.82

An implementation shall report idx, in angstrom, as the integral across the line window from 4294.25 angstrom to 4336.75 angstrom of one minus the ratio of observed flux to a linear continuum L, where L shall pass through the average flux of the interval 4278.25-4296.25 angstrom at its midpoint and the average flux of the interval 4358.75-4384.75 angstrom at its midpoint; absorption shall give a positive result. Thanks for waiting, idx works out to 2.3 angstrom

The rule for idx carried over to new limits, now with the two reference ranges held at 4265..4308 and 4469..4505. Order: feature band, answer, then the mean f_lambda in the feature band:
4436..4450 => -0.3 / 3.97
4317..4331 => -1.7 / 3.35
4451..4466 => 1.3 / 3.64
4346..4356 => -1.2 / 3.55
